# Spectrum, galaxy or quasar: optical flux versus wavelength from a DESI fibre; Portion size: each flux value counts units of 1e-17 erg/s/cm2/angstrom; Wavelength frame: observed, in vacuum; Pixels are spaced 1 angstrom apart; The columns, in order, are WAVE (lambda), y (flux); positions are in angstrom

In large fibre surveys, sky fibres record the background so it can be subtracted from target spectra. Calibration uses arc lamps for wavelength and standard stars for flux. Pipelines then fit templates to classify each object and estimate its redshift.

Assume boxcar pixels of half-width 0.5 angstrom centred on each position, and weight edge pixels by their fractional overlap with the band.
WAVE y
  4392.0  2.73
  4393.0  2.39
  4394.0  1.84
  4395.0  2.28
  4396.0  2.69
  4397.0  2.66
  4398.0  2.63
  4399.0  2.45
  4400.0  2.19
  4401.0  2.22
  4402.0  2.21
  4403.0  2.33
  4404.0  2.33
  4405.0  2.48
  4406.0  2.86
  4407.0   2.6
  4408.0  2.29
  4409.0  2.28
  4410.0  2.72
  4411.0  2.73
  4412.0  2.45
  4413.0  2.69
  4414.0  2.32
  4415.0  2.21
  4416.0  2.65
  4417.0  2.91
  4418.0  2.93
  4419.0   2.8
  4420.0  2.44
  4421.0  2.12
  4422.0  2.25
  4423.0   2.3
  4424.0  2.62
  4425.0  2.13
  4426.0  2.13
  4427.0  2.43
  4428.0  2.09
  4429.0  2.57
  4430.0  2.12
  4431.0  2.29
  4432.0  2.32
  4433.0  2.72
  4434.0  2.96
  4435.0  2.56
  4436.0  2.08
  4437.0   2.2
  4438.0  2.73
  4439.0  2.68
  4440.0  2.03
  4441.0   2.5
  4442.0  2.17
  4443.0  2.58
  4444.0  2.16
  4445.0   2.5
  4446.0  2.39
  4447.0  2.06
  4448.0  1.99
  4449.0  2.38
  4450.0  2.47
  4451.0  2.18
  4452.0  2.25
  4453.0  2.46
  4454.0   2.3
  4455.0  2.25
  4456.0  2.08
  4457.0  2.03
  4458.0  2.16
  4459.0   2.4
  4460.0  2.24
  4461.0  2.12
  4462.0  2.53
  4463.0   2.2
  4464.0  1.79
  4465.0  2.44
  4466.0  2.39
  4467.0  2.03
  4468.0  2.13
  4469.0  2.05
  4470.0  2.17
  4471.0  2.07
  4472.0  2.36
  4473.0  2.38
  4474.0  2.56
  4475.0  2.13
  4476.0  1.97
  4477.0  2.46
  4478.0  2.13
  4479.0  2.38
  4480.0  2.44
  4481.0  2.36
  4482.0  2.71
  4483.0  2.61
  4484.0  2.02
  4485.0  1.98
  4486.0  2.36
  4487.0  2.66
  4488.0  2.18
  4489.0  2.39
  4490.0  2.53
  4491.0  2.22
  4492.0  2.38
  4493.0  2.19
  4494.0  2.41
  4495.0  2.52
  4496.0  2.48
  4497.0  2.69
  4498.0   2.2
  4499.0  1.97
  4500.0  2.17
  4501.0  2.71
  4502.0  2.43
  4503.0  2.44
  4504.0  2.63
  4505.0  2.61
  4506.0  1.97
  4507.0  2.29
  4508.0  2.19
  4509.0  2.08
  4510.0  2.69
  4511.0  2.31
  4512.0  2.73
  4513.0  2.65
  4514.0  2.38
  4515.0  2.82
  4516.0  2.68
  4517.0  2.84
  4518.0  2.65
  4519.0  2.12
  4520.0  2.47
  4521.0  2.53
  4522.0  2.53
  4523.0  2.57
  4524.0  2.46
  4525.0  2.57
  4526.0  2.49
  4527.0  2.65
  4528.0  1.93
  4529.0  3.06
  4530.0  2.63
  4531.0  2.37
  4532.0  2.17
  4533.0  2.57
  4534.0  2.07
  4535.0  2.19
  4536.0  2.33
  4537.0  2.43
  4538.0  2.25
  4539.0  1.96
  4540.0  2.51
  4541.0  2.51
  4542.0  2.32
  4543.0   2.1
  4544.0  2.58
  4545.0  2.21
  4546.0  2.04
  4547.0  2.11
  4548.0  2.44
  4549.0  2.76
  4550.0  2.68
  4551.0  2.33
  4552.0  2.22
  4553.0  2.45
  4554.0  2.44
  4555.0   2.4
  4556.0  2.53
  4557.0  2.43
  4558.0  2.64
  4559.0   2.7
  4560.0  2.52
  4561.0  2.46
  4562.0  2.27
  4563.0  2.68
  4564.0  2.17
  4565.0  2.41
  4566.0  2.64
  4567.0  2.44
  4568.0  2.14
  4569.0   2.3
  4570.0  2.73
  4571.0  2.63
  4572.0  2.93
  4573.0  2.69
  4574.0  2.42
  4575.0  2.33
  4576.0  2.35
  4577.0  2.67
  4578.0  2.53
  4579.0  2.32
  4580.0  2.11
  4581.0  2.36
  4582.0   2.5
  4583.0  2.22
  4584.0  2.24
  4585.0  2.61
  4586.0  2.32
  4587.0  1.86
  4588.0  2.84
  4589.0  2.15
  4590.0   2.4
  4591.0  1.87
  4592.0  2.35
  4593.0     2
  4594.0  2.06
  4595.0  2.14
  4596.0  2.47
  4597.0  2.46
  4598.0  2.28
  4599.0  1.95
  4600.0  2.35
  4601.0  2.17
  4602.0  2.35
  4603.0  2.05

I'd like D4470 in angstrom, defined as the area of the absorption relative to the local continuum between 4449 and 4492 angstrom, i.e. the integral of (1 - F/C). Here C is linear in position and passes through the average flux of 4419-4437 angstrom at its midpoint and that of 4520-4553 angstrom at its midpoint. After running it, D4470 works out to 1.8 angstrom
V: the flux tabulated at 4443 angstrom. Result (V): 2.58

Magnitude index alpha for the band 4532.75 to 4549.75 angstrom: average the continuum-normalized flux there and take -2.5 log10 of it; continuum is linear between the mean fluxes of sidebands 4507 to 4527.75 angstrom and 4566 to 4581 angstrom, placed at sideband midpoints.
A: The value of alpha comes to 0.08 mag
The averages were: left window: 2.51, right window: 2.47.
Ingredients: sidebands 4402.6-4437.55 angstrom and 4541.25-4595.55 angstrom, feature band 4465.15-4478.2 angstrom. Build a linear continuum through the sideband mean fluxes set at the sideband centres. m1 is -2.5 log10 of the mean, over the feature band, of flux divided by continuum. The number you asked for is 0.10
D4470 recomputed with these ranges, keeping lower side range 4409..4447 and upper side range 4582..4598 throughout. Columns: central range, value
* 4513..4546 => -1.4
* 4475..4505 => 0.1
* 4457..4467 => 0.7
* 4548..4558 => -0.7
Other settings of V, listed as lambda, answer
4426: 2.13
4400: 2.19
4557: 2.43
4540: 2.51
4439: 2.68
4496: 2.48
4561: 2.46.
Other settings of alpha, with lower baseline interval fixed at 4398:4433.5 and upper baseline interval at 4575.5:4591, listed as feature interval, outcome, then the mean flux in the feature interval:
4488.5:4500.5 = 0.023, 2.35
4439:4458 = 0.067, 2.27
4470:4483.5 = 0.028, 2.34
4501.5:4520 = -0.038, 2.47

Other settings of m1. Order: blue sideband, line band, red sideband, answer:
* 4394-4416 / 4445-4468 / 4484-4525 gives 0.09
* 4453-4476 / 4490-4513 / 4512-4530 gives 0.02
